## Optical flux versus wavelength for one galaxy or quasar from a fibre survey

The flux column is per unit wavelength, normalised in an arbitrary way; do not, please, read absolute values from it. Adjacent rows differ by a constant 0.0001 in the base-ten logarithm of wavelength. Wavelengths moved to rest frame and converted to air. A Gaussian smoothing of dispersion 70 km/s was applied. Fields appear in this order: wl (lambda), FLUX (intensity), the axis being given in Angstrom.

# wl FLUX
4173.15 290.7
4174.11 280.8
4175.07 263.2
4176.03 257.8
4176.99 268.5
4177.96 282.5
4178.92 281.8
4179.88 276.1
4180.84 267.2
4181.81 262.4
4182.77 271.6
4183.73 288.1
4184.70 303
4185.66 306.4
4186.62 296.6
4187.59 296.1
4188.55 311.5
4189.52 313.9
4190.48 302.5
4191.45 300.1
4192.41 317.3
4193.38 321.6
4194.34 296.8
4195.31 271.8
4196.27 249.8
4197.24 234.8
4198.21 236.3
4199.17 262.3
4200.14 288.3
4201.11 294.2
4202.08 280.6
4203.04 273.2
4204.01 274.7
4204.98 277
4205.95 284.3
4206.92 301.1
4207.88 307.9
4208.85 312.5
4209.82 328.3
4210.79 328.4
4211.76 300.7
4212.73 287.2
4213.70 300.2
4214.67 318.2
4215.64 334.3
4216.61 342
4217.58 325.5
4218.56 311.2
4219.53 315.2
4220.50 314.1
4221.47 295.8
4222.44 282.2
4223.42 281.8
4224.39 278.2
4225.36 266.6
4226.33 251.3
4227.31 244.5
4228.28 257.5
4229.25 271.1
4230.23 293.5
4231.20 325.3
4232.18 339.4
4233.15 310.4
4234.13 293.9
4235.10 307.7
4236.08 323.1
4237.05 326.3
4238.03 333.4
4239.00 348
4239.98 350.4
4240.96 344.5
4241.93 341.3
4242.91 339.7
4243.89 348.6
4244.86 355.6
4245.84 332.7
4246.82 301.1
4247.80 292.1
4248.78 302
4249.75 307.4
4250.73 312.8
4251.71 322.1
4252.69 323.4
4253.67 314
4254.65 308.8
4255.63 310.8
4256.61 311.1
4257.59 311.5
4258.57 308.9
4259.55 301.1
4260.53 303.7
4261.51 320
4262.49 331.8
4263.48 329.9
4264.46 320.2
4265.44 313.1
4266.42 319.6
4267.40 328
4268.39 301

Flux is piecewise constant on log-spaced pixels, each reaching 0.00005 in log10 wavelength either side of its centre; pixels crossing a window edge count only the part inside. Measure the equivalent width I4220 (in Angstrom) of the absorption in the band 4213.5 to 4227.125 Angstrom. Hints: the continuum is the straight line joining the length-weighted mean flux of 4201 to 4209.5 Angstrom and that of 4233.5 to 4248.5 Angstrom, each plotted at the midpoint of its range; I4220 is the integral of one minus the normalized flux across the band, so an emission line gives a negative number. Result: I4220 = 0.3 Angstrom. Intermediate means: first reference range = 290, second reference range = 329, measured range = 300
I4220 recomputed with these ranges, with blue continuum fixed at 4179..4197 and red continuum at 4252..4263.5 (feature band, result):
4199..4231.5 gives 0.57 Angstrom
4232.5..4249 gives -1.00 Angstrom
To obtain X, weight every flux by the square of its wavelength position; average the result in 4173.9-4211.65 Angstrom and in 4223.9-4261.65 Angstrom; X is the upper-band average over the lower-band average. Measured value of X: 1.1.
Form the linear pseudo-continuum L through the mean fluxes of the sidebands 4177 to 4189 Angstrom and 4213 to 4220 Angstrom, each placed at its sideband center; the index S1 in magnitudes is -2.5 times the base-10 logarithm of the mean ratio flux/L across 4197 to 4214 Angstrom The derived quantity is 0.08 mag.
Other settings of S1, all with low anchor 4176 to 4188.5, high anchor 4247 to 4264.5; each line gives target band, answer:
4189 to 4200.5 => 0.02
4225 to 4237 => 0.04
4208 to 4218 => -0.08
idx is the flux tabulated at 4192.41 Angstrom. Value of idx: 317.3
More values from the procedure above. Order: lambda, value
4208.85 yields 312.5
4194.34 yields 296.8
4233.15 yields 310.4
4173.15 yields 290.7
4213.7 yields 300.2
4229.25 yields 271.1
